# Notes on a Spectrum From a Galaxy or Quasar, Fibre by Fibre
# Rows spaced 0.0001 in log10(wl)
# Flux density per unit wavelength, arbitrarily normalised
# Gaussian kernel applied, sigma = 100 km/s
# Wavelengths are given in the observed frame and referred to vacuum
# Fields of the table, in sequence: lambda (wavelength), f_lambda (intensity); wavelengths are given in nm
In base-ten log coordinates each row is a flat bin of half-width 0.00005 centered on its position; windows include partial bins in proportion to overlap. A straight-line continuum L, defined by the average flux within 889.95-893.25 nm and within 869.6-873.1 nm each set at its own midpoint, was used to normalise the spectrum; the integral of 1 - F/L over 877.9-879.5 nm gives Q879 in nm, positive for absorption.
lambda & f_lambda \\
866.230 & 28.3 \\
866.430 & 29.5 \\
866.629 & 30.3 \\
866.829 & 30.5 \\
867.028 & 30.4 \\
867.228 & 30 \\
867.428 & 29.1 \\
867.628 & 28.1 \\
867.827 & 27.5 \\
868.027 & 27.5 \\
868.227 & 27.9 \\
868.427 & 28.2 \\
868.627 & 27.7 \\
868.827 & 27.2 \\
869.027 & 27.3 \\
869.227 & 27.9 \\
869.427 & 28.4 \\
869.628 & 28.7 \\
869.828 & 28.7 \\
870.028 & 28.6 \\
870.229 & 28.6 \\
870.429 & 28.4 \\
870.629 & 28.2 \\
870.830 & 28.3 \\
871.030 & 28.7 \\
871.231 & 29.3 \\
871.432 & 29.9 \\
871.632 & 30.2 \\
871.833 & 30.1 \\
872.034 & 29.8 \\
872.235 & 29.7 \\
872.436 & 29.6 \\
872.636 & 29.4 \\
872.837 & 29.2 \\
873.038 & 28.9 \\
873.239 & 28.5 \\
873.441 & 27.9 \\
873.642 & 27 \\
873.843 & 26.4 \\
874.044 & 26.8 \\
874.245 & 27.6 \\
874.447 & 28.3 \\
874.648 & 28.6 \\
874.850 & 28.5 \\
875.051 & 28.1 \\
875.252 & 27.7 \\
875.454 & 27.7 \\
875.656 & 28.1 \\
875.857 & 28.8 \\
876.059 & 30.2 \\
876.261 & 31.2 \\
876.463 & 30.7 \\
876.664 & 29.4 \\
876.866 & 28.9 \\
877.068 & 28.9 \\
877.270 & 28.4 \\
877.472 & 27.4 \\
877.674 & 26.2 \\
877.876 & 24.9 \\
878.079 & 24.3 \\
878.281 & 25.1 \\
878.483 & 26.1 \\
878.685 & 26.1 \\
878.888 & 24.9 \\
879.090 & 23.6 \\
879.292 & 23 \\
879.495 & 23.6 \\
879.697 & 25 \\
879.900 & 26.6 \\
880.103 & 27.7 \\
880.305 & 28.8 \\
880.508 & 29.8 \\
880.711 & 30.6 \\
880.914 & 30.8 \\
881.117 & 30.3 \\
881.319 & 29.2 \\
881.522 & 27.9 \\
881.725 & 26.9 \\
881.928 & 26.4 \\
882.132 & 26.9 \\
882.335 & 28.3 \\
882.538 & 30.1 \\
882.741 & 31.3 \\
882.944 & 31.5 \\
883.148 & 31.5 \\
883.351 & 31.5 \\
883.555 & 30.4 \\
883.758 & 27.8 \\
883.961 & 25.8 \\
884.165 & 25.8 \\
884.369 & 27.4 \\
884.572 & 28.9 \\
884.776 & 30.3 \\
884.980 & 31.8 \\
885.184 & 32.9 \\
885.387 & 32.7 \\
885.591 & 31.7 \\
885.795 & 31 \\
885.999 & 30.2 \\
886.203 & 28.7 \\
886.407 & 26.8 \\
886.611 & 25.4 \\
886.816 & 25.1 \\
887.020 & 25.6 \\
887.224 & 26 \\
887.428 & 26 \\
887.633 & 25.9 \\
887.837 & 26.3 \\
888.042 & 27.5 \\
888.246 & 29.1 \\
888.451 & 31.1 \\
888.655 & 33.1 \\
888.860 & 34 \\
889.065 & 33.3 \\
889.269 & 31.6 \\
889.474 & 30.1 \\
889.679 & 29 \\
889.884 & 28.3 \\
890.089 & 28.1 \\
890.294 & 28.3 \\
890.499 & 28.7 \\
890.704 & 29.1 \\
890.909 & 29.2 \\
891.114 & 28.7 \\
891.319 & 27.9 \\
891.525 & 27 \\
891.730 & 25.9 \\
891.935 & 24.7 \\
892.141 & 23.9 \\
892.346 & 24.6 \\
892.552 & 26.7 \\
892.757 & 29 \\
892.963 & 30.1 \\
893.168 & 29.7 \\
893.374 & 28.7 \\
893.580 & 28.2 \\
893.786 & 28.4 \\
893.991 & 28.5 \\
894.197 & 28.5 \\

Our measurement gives 0.22 nm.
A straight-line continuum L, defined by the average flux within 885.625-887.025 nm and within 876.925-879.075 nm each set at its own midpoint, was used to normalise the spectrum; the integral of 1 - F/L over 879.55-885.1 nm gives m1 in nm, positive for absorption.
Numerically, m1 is -0.364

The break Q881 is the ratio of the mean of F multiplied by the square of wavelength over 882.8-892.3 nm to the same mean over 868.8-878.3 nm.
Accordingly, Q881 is 1.05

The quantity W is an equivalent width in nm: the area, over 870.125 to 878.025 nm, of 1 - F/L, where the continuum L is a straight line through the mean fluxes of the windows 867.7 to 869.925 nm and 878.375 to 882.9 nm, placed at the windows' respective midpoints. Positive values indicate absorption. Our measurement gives -0.23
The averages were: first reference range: 27.9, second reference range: 27.5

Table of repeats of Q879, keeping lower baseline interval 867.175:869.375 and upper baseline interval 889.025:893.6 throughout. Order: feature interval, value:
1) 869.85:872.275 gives -0.094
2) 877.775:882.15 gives 0.213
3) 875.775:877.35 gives -0.084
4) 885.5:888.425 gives 0.061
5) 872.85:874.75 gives 0.015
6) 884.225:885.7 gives -0.131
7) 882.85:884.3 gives -0.050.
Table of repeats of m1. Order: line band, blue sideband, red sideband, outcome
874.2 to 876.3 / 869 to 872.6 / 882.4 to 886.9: 0.040 nm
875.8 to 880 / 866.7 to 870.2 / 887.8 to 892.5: 0.258 nm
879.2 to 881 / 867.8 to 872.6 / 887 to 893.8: 0.075 nm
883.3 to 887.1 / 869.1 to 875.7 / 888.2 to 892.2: 0.003 nm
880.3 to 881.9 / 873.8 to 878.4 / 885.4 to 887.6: -0.076 nm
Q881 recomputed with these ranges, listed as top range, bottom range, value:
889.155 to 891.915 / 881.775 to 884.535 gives 1.01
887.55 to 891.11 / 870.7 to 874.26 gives 1.07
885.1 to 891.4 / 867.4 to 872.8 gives 1.06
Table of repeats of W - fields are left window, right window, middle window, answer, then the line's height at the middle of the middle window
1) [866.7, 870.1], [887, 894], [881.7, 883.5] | -0.07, 28.4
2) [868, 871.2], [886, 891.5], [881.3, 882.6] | 0.03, 28.4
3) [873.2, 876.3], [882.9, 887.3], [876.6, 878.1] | 0.05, 28.4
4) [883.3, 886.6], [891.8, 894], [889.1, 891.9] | -0.06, 28.1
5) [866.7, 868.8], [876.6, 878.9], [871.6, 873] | -0.09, 27.8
